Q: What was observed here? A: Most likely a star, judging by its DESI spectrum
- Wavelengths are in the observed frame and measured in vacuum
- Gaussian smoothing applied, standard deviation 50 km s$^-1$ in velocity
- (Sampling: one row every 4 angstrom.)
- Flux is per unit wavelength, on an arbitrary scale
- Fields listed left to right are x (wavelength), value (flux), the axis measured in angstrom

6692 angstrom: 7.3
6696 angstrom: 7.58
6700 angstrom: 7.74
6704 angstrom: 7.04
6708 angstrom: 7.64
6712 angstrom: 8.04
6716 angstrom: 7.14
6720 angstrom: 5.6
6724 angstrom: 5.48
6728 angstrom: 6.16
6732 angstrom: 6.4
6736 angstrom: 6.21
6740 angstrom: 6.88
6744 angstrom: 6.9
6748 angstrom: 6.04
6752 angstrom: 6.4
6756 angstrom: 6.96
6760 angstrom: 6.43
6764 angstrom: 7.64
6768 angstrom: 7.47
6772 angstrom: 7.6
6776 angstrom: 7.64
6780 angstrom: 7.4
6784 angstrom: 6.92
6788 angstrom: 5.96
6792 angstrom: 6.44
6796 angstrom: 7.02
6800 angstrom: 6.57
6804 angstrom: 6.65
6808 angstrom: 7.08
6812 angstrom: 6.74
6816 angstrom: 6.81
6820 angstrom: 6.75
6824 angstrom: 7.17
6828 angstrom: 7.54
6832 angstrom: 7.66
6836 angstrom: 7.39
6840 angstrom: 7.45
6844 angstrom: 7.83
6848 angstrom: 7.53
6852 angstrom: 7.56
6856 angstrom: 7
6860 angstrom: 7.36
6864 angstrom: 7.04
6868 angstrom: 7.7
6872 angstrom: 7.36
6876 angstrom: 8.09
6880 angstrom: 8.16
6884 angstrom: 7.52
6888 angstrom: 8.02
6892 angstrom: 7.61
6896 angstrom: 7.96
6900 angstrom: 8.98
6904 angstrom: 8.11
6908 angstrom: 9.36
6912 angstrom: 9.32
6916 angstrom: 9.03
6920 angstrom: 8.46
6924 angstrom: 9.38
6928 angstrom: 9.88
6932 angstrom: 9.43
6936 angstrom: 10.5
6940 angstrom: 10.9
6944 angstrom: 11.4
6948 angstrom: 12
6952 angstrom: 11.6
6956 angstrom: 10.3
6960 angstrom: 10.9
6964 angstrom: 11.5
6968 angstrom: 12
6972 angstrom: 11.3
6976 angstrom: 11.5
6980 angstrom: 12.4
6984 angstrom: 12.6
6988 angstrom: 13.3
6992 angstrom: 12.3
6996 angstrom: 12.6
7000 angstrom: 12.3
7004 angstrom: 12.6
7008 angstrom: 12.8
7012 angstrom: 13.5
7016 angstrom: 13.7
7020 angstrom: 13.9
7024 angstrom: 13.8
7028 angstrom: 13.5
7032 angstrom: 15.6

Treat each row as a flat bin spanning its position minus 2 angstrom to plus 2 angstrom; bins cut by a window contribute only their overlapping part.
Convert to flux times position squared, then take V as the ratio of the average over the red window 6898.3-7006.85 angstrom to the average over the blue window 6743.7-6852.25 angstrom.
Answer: 1.62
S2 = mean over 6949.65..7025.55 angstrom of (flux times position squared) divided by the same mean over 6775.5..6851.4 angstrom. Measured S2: 1.84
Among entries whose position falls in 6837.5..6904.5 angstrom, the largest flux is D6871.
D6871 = 8.98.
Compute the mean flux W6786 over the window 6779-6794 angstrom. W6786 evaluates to 6.63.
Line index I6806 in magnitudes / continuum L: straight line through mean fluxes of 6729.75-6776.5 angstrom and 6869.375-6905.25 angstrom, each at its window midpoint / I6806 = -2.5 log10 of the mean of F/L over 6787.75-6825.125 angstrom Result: 0.09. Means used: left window 6.85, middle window 6.74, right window 7.97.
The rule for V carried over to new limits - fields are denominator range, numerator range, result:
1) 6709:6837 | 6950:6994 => 1.82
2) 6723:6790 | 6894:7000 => 1.67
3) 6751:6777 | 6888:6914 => 1.24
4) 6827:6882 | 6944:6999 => 1.63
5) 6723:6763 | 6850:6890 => 1.22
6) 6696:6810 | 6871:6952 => 1.40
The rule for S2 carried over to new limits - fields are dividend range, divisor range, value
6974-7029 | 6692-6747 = 2.05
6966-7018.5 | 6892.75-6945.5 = 1.37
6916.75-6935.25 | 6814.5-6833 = 1.34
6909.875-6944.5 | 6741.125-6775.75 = 1.47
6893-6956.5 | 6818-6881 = 1.33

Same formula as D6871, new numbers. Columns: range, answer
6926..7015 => 13.5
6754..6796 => 7.64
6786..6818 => 7.08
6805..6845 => 7.83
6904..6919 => 9.36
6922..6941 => 10.9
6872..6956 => 12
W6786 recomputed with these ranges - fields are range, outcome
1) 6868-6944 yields 8.82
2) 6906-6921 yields 9.08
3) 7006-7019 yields 13.4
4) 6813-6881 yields 7.41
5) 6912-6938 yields 9.44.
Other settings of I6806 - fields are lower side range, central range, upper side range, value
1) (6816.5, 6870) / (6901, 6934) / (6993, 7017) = 0.09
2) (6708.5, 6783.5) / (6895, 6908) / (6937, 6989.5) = 0.20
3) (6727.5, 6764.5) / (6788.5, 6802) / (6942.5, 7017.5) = 0.17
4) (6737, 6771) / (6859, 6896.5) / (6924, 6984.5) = 0.23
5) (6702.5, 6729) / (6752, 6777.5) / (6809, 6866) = -0.04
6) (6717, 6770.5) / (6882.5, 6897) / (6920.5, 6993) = 0.25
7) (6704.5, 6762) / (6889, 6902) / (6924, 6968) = 0.20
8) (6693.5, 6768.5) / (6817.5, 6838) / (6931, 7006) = 0.20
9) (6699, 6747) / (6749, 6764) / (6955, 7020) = 0.11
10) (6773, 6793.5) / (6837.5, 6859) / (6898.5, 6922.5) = 0.06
